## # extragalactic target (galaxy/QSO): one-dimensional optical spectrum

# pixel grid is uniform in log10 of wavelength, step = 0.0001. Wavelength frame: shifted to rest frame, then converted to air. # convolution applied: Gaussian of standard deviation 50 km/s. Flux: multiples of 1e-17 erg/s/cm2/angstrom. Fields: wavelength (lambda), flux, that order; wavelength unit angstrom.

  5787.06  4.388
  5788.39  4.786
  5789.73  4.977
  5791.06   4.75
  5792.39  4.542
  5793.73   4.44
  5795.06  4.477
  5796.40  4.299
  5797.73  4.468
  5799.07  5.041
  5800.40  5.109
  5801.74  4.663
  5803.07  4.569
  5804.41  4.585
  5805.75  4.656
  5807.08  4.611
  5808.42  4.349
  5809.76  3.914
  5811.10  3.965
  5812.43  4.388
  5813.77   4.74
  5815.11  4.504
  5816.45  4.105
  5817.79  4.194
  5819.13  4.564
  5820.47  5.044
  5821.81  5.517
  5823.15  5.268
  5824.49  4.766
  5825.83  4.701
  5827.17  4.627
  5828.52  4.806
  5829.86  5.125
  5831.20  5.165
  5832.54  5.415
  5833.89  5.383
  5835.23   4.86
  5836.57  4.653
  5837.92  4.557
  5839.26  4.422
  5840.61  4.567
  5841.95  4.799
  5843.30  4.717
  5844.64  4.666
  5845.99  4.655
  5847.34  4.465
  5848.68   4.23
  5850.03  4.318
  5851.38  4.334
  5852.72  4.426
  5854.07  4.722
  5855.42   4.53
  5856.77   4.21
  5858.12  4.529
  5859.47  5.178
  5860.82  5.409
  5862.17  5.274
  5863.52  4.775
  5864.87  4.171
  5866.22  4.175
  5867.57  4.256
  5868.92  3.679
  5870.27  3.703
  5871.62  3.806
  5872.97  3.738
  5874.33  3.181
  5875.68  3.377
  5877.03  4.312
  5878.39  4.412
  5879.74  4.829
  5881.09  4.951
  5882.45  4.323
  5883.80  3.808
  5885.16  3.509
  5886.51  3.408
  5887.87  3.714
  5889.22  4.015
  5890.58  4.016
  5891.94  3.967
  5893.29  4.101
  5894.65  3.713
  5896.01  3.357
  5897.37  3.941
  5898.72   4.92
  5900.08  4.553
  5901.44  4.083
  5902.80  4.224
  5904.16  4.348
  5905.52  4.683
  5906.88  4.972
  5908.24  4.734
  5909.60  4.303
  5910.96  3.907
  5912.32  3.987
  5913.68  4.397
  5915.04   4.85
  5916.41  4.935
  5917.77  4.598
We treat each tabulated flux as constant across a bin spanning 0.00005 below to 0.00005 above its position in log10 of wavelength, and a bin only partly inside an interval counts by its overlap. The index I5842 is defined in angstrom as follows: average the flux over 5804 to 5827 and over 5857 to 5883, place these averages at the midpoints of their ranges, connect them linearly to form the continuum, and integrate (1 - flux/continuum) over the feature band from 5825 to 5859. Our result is -1.7 angstrom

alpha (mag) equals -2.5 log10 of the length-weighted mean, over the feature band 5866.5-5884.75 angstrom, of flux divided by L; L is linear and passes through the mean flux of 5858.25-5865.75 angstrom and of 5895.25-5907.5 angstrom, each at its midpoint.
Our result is 0.169 mag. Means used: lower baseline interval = 4.91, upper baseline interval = 4.33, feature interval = 4.02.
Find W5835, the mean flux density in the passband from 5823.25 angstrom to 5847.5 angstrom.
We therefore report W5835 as 4.81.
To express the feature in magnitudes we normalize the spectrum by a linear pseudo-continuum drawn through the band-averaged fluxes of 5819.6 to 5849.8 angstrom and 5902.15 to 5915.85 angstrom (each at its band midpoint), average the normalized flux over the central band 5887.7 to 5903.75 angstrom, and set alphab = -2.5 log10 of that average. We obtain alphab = 0.11 mag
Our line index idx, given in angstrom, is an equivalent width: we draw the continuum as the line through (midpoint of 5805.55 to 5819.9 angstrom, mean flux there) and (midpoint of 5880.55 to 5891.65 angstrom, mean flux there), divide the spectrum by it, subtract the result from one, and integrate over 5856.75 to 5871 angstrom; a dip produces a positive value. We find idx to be -1.5 angstrom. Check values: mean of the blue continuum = 4.36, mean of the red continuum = 3.95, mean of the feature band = 4.5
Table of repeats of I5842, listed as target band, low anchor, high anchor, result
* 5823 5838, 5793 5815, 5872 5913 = -1.9 angstrom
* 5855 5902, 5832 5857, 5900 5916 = 3.7 angstrom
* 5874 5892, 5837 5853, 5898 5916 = 1.9 angstrom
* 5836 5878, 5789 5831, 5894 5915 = 0.9 angstrom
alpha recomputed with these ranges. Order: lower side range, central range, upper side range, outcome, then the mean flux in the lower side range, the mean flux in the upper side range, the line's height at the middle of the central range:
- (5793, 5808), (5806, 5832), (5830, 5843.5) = 0.022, 4.62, 4.87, 4.75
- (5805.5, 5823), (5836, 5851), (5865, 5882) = -0.063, 4.52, 4.04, 4.29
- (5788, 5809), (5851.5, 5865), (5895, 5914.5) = -0.065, 4.64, 4.31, 4.46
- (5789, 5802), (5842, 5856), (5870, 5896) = -0.074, 4.68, 3.93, 4.22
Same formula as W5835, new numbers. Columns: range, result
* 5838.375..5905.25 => 4.26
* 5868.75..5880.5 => 3.91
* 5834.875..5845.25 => 4.65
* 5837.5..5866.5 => 4.6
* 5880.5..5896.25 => 3.91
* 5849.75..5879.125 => 4.3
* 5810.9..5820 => 4.39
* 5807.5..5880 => 4.53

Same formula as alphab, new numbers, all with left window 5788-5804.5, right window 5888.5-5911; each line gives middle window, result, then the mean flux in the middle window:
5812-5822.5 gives -0.01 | 4.64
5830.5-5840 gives -0.10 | 4.92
